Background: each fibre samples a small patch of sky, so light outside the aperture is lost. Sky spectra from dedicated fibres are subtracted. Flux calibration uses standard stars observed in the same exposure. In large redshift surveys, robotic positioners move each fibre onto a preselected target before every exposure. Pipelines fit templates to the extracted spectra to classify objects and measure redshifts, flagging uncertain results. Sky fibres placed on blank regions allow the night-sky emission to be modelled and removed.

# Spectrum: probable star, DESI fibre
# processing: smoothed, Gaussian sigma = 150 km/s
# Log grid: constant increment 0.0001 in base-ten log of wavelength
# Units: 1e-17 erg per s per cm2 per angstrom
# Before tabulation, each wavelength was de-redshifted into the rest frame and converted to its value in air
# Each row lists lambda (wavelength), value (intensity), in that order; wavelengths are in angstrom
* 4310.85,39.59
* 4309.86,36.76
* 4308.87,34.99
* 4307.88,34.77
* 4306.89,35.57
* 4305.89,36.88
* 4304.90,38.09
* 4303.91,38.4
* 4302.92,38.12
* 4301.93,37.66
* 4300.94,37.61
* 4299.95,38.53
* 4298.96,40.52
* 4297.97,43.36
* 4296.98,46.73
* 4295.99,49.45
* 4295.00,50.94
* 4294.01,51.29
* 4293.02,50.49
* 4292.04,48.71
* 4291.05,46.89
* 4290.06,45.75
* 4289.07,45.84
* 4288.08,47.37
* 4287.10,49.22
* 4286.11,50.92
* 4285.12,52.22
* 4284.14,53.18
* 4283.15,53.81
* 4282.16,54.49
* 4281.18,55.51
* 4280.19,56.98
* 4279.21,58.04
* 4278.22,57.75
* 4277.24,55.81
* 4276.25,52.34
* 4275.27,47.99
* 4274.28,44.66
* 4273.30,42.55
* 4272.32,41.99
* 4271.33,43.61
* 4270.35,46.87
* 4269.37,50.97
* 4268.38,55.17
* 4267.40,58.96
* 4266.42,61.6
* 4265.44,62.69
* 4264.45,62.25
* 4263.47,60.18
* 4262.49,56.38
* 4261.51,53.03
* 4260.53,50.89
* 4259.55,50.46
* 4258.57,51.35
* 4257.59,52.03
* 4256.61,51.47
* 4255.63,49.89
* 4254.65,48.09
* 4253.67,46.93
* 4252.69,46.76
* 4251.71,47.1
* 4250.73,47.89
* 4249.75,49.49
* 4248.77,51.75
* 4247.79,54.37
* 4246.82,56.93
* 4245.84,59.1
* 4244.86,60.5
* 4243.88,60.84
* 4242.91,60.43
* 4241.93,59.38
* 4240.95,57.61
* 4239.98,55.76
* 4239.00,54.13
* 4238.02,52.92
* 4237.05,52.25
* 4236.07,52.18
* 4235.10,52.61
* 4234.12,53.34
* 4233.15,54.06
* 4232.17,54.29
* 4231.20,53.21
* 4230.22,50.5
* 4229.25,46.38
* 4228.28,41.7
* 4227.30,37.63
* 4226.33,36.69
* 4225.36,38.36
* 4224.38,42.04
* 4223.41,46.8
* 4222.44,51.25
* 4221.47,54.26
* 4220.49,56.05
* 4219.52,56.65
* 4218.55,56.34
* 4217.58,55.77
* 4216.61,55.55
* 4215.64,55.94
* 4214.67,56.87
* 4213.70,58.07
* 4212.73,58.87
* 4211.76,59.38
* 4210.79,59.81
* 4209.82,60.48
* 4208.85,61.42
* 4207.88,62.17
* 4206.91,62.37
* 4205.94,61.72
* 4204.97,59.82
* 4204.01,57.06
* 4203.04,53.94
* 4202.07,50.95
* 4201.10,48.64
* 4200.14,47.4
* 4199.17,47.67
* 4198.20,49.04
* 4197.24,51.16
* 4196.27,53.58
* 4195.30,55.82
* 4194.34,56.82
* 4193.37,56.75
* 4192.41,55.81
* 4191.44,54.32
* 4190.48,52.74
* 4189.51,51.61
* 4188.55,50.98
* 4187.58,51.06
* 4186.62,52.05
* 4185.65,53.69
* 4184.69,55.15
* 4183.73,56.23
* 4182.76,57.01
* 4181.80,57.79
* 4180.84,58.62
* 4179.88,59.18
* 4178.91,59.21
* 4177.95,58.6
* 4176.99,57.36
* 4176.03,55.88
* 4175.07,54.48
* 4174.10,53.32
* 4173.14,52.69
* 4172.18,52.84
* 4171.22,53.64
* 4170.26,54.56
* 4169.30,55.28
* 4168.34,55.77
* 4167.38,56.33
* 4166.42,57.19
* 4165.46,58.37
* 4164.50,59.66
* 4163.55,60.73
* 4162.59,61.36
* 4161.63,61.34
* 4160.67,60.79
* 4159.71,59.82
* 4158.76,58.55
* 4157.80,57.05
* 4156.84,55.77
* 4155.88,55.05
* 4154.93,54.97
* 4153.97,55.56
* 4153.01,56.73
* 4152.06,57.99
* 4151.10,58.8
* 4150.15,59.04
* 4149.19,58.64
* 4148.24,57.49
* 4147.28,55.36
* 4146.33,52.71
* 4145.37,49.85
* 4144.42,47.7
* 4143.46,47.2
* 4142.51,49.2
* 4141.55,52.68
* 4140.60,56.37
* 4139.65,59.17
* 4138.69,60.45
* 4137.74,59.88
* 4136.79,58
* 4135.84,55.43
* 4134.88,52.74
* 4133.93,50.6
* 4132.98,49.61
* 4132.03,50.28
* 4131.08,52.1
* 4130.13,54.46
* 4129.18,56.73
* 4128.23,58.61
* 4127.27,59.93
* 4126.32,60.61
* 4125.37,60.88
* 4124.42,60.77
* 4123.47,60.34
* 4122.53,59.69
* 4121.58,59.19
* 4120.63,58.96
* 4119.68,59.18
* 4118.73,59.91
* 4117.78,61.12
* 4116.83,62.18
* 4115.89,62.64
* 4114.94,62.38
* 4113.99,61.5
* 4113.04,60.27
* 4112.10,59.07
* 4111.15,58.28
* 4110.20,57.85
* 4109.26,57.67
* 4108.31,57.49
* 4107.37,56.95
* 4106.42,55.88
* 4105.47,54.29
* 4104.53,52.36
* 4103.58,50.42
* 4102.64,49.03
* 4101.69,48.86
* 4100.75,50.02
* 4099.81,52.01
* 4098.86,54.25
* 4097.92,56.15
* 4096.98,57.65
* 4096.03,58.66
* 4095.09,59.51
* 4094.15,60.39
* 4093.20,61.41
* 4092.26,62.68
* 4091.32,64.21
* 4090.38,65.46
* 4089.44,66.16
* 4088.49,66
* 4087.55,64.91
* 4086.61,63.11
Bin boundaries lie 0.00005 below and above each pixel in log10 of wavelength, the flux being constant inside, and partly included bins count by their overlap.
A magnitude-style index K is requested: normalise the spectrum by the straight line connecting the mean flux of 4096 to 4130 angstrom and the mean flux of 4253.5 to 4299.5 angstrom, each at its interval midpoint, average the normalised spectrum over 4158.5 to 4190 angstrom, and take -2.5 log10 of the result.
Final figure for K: -0.024 mag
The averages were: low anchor 57.5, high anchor 51.2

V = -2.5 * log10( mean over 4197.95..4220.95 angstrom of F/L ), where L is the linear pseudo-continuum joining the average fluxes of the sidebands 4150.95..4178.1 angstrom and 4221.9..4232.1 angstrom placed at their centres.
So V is -0.17 mag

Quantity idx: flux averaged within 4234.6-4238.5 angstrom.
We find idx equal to 52.5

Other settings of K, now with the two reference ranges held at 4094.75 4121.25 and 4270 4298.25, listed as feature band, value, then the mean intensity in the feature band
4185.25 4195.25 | 0.00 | 53.7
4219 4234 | 0.09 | 48.1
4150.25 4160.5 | -0.04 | 57.2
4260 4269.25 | -0.14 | 57.6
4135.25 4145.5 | 0.03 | 54.3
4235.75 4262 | -0.04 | 53.1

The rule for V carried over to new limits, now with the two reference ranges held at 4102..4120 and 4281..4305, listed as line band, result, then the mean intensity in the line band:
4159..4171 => -0.076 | 58.4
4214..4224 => -0.069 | 54.5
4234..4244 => -0.115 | 55.5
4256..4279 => -0.097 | 52.7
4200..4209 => -0.095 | 56.7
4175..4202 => -0.024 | 54.2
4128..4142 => 0.022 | 55.1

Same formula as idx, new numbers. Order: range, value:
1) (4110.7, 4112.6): 58.8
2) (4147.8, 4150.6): 58.4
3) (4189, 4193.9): 54.3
